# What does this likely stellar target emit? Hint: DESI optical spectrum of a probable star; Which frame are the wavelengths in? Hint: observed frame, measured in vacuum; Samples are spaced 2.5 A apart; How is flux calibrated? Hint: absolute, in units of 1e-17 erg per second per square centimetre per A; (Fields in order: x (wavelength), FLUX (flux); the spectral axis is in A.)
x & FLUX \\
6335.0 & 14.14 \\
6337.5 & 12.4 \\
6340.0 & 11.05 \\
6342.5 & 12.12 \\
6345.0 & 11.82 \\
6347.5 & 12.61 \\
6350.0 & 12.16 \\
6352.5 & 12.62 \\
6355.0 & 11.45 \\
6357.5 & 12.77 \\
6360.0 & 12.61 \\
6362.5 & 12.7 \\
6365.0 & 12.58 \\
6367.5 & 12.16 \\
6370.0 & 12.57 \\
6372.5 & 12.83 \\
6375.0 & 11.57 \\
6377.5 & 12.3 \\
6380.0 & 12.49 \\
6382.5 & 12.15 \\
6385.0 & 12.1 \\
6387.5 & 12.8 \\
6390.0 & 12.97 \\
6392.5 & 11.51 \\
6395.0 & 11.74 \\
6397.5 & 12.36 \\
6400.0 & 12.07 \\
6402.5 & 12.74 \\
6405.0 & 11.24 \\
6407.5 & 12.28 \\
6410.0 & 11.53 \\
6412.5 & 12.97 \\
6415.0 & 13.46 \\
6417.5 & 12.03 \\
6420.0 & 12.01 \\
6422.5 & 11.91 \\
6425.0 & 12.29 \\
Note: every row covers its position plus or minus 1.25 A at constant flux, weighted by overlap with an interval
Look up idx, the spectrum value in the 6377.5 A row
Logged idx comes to 12.3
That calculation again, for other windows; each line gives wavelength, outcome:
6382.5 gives 12.15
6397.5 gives 12.36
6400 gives 12.07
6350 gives 12.16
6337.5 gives 12.4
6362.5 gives 12.7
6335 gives 14.14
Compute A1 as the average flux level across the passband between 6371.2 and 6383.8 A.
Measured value 12.3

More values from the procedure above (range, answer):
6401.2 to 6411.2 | 12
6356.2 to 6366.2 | 12.7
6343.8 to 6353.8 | 12.3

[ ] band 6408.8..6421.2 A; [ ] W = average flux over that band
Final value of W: 12.4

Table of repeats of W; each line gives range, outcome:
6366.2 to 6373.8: 12.5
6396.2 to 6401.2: 12.2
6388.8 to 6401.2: 12.1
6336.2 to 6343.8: 11.9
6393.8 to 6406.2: 12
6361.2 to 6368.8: 12.5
